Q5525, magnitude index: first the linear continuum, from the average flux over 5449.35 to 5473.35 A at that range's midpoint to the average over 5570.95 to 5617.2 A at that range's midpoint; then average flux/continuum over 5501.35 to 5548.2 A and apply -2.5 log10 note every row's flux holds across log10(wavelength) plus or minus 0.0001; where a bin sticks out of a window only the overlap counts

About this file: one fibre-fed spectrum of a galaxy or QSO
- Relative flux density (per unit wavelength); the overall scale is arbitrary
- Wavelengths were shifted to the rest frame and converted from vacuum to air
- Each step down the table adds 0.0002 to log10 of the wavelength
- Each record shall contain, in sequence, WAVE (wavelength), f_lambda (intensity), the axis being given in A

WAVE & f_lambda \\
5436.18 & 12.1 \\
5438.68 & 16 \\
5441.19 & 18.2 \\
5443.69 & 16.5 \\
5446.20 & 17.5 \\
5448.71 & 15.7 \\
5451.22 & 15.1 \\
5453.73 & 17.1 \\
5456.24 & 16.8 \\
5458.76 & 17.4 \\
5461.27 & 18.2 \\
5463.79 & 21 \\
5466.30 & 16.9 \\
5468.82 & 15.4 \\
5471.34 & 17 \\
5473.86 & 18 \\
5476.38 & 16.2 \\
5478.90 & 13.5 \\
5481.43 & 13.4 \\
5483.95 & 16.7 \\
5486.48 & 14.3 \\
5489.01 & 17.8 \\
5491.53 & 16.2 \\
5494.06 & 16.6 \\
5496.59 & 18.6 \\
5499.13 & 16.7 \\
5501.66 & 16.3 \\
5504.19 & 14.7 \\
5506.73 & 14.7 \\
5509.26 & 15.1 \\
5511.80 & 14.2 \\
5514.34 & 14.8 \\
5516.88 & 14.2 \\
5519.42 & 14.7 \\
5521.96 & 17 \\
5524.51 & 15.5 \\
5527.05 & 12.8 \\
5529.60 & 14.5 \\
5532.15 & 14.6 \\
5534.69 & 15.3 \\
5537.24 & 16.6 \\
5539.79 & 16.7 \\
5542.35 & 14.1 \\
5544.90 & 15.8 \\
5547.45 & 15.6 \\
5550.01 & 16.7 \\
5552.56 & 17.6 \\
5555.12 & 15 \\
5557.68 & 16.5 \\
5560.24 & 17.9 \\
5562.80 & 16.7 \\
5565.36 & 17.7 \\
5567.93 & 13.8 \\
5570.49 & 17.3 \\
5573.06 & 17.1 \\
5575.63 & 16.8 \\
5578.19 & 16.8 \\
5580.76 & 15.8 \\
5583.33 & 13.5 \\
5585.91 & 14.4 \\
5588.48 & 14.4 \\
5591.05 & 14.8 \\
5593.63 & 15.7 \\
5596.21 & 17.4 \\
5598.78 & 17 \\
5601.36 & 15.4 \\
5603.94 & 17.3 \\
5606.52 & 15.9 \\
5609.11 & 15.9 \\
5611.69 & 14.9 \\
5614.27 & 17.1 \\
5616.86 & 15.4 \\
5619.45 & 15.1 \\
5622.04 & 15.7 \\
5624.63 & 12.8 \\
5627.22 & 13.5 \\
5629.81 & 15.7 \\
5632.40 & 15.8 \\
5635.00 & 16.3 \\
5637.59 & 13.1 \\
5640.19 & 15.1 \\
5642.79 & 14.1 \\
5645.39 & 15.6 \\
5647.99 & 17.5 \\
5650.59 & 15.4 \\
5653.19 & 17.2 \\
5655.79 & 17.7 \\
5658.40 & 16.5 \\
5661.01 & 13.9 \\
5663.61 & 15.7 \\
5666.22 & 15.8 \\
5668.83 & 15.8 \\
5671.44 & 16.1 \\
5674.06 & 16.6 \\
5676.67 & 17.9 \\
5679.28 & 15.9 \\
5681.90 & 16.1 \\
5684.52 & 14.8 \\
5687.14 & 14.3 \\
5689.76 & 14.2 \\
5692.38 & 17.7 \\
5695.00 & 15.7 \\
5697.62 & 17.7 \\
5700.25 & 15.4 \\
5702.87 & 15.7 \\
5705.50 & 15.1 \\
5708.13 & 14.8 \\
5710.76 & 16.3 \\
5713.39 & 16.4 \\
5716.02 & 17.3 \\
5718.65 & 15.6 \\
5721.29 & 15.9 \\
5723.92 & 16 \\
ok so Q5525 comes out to 0.102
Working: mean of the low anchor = 17.2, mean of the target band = 15.1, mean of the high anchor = 15.9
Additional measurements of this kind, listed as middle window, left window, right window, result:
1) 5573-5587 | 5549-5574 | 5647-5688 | 0.061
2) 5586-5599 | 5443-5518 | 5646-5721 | 0.032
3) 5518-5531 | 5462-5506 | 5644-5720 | 0.102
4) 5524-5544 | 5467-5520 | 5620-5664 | 0.043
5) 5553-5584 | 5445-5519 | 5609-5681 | -0.029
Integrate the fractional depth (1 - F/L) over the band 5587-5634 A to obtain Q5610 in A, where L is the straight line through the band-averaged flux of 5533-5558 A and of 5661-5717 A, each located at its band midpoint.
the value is 1.1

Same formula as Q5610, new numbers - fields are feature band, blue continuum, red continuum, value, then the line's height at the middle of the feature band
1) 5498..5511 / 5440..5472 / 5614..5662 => 1.0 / 16.7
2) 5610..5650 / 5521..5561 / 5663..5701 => 1.8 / 15.9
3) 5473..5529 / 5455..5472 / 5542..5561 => 4.8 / 17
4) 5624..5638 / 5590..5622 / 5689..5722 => 1.1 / 16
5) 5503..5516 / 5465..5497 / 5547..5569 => 1.3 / 16.3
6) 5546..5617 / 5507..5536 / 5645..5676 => -3.2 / 15.4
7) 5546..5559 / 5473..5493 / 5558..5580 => 0.2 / 16.5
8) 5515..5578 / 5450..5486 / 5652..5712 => 1.8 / 16.3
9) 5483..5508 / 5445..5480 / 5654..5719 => 0.7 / 16.7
